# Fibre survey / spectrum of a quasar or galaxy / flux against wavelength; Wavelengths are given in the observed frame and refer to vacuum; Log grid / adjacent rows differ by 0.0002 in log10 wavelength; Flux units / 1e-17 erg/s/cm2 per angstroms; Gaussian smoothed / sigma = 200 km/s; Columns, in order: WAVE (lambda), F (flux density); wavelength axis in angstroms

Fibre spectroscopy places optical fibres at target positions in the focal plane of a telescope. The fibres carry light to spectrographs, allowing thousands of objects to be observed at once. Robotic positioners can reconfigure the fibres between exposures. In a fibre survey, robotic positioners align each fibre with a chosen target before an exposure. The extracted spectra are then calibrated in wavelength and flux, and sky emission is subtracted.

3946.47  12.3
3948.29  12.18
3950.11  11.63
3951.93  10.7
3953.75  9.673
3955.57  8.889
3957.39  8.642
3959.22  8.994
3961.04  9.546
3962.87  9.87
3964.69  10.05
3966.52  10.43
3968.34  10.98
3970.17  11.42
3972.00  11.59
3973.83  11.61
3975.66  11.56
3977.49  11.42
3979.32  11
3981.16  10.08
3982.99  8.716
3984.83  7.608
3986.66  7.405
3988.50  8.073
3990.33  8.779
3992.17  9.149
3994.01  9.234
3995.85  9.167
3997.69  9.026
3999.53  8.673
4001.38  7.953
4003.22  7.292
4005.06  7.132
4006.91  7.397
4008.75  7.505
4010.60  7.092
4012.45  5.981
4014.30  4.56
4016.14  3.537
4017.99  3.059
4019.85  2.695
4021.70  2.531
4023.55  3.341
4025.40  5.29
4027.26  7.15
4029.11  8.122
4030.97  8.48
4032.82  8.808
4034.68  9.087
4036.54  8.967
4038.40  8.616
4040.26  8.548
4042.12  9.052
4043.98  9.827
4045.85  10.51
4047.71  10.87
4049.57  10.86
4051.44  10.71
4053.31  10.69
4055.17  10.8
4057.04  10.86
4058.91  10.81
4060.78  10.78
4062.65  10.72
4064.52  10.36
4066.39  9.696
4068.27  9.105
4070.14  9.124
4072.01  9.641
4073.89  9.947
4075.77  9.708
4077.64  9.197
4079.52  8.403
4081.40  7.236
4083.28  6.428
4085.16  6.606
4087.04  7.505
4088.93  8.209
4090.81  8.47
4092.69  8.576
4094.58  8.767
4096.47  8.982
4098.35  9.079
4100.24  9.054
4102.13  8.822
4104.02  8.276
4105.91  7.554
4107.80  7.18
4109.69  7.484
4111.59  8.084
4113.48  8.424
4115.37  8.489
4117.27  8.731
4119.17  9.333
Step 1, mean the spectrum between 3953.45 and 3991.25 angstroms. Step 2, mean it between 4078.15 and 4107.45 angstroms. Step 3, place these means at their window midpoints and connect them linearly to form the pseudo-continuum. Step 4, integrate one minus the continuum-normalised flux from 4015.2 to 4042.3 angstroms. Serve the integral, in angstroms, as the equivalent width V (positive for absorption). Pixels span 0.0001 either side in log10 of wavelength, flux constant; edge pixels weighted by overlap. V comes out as 7.8 angstroms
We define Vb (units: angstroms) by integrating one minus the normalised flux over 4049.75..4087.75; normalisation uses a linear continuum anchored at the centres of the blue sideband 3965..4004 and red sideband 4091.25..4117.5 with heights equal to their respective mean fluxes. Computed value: -3.0 angstroms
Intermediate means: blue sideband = 9.59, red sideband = 8.38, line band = 9.45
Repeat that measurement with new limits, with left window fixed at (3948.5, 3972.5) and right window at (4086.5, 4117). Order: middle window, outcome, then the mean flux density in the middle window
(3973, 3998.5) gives 1.1 angstroms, 9.48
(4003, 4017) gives 4.8 angstroms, 6.28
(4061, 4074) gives -1.6 angstroms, 9.84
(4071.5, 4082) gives -0.5 angstroms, 9.05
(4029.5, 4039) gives 0.5 angstroms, 8.76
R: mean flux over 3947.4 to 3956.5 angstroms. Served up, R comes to 10.6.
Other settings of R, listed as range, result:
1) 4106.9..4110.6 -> 7.34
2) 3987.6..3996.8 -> 8.89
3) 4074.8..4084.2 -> 8.2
